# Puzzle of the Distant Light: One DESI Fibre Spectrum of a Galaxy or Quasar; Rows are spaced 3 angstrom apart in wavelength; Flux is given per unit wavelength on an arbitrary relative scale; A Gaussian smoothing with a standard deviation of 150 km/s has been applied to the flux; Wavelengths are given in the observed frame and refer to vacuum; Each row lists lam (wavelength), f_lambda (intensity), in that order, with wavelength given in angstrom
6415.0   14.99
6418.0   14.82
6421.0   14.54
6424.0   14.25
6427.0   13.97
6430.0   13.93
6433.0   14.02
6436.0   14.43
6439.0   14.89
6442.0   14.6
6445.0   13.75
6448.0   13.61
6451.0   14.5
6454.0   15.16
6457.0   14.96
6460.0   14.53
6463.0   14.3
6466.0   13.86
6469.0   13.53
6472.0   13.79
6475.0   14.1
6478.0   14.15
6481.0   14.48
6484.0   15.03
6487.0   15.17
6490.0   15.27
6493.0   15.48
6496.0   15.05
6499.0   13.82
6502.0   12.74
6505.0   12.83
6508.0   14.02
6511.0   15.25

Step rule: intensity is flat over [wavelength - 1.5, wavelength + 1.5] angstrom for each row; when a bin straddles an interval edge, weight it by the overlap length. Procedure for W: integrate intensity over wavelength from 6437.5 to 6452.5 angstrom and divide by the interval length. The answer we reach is 14.3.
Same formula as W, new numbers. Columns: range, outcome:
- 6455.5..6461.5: 14.7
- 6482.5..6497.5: 15.2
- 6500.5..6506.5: 12.8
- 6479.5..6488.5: 14.9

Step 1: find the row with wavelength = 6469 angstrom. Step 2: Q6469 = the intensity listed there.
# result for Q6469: 13.53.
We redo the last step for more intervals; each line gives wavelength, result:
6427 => 13.97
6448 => 13.61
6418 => 14.82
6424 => 14.25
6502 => 12.74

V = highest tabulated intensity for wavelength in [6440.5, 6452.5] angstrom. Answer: 14.6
